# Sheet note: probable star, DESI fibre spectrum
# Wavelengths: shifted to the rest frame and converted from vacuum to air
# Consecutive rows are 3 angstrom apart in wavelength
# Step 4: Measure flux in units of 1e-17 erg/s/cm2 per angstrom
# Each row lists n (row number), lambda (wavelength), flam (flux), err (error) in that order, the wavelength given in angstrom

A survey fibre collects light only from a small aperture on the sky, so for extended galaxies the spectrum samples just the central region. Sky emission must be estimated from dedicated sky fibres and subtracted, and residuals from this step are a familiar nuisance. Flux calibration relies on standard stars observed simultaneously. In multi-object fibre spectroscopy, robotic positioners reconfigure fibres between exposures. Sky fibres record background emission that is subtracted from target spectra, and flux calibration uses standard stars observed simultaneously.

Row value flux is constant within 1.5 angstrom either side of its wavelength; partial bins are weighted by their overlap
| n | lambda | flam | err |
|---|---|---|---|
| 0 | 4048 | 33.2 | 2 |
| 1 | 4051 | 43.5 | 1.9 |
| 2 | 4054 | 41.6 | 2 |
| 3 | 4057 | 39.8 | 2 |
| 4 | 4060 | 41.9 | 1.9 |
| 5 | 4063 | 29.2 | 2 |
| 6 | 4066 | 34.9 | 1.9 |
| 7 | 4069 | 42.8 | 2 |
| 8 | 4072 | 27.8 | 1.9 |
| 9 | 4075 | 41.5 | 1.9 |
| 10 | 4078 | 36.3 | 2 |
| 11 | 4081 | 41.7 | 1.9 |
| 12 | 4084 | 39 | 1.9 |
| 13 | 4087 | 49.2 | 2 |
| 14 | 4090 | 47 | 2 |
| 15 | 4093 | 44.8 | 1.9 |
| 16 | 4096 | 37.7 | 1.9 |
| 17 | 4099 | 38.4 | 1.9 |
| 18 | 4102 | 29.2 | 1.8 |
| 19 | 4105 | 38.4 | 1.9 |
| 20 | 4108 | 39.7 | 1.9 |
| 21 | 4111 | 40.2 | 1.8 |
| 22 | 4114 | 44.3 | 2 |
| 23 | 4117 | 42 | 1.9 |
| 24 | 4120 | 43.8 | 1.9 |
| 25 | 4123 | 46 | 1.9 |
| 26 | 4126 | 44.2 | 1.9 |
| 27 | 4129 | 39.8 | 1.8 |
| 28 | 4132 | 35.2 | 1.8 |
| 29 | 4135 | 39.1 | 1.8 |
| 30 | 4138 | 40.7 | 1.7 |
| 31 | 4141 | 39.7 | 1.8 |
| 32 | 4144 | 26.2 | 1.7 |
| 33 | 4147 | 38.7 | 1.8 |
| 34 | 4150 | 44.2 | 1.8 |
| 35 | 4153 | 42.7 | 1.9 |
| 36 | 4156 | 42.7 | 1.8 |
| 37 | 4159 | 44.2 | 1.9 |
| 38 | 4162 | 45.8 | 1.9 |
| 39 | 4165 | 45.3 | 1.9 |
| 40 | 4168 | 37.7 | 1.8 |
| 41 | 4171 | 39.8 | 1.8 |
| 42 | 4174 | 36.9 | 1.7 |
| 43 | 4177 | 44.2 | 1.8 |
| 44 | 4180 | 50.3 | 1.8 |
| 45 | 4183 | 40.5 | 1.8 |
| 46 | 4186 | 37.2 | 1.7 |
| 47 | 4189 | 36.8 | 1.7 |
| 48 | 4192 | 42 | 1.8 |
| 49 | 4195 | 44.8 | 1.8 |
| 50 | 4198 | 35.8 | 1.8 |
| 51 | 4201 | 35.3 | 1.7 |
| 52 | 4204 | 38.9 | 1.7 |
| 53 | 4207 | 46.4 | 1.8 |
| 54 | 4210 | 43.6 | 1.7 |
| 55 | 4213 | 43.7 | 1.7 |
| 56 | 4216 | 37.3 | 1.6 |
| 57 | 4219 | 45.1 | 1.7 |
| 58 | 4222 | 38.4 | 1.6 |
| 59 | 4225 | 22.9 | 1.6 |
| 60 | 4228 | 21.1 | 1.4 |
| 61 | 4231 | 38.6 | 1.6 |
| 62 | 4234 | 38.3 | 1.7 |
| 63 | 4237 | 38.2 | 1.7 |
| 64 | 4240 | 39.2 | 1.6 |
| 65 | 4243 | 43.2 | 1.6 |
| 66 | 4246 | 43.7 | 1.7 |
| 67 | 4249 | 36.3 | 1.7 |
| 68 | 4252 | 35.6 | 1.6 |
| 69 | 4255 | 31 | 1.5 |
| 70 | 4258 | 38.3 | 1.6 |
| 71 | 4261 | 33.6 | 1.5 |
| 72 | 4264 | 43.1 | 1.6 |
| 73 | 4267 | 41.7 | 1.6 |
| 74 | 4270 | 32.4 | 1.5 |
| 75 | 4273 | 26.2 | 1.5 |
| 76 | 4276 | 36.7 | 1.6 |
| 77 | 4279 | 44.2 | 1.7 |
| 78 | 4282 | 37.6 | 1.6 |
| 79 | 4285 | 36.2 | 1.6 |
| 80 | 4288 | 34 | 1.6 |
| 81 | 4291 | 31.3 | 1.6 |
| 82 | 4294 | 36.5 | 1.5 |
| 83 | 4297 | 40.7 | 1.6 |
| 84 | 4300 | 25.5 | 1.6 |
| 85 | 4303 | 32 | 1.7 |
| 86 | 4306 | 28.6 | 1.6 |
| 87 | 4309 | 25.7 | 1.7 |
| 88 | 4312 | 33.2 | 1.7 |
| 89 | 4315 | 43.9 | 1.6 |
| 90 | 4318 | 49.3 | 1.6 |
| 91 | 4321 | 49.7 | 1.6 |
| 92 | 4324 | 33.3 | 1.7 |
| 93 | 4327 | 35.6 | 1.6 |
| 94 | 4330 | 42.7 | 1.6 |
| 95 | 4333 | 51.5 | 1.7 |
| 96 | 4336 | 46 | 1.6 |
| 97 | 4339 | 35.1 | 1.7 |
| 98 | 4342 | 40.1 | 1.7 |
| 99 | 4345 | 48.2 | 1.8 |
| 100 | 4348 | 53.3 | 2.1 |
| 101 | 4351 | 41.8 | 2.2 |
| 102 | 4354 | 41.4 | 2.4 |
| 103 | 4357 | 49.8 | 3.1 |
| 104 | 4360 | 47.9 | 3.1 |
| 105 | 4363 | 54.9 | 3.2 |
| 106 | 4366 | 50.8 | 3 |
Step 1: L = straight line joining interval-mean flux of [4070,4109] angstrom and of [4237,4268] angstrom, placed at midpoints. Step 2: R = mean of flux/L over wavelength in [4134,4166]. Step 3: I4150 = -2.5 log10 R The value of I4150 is -0.05 mag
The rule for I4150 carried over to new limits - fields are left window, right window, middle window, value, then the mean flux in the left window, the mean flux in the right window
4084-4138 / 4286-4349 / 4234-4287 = 0.05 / 41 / 38.7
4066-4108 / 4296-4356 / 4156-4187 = -0.07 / 39.4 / 40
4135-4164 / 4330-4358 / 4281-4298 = 0.22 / 40.6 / 45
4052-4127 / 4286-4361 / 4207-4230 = 0.09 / 40.1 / 39.8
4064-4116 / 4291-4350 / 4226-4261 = 0.09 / 39.5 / 39.3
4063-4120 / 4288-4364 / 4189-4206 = 0.02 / 39.5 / 40.5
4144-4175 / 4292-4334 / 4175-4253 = 0.02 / 41.1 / 37.5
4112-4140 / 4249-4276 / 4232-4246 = -0.10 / 41.6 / 35.4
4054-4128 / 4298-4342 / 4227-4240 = 0.11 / 40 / 38.1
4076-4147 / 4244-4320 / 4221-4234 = 0.21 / 40.1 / 36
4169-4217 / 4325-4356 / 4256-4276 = 0.18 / 40.8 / 43.5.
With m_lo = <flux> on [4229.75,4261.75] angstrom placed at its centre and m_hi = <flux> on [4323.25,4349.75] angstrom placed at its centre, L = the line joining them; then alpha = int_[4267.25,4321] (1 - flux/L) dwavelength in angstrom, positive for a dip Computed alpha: 6.86 angstrom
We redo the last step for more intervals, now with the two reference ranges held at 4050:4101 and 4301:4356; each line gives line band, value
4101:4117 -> 0.3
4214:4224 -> 0.2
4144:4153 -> 0.2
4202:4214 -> -0.8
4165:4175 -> 0.2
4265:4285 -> 1.9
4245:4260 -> 1.4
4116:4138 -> -0.8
